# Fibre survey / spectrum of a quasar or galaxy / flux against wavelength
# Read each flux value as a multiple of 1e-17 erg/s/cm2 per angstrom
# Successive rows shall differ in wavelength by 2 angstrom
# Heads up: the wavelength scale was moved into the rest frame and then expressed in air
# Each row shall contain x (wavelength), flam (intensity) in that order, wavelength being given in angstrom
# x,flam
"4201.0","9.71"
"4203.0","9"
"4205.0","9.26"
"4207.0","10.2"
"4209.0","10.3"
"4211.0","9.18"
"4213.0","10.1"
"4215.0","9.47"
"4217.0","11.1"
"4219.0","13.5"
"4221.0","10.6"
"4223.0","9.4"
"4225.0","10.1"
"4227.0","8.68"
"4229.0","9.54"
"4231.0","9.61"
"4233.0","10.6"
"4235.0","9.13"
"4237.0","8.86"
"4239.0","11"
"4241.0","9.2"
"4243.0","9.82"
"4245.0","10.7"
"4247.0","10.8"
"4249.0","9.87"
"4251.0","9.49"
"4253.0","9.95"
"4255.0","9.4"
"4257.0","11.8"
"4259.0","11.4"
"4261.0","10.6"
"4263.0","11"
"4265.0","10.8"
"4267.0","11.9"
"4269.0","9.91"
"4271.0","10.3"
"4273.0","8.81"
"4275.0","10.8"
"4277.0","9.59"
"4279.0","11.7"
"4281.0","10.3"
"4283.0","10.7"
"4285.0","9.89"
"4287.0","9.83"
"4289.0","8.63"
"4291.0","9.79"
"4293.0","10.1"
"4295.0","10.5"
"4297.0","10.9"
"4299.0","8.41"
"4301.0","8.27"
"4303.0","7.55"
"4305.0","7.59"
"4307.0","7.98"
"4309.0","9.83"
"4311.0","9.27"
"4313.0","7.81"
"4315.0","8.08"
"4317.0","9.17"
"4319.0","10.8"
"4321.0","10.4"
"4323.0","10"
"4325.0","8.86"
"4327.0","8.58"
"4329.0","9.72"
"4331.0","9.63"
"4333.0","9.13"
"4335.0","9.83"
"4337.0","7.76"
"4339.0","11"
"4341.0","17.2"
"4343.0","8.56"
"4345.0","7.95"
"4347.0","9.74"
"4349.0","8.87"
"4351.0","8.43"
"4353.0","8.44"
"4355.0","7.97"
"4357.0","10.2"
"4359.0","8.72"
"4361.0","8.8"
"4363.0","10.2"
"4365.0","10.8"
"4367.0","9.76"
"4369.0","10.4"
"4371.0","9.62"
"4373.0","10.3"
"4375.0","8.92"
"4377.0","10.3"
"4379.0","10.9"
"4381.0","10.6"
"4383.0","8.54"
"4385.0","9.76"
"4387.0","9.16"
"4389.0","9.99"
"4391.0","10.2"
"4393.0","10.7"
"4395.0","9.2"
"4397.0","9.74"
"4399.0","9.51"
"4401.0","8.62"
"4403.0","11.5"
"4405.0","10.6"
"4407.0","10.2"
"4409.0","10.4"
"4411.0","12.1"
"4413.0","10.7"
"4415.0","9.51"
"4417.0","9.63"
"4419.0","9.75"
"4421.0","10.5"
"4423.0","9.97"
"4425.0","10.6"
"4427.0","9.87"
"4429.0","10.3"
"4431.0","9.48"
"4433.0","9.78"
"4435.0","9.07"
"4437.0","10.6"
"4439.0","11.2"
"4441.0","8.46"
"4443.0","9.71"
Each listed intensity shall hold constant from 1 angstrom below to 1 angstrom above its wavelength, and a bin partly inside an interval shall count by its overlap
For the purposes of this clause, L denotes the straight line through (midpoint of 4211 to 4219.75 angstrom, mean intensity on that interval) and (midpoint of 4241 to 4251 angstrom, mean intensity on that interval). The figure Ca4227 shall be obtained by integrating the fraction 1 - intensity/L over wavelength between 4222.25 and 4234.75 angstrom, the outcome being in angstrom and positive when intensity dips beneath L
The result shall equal 1.01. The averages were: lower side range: 10.8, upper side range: 10.1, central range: 9.63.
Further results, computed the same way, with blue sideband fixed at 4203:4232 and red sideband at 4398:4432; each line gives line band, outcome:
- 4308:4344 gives 1.3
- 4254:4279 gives -1.2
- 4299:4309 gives 2.0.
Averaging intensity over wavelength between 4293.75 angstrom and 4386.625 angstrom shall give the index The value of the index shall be 9.48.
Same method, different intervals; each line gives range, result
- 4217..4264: 10.2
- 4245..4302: 10.2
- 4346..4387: 9.55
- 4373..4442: 10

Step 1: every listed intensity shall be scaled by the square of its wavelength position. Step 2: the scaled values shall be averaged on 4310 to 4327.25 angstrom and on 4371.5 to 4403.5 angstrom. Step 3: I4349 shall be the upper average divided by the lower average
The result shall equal 1.10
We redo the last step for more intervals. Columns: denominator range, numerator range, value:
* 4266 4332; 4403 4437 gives 1.13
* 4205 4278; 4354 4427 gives 1.05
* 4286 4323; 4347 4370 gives 1.04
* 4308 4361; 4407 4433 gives 1.12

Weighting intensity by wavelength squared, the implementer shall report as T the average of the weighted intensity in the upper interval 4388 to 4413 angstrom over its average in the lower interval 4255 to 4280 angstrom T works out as 1.02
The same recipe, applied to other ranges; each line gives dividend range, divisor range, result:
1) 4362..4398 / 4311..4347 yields 1.05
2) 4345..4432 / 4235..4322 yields 1.05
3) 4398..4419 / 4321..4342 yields 1.04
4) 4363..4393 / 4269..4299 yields 1.04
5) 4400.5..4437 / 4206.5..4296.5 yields 1.08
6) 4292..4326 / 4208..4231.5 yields 0.94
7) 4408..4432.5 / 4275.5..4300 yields 1.08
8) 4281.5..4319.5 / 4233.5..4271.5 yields 0.91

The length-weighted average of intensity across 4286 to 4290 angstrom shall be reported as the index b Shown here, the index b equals 9.23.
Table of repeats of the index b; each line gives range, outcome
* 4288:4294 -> 9.51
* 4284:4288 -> 9.86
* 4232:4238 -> 9.53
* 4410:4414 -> 11.4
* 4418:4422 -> 10.1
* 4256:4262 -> 11.3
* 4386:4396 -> 9.85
